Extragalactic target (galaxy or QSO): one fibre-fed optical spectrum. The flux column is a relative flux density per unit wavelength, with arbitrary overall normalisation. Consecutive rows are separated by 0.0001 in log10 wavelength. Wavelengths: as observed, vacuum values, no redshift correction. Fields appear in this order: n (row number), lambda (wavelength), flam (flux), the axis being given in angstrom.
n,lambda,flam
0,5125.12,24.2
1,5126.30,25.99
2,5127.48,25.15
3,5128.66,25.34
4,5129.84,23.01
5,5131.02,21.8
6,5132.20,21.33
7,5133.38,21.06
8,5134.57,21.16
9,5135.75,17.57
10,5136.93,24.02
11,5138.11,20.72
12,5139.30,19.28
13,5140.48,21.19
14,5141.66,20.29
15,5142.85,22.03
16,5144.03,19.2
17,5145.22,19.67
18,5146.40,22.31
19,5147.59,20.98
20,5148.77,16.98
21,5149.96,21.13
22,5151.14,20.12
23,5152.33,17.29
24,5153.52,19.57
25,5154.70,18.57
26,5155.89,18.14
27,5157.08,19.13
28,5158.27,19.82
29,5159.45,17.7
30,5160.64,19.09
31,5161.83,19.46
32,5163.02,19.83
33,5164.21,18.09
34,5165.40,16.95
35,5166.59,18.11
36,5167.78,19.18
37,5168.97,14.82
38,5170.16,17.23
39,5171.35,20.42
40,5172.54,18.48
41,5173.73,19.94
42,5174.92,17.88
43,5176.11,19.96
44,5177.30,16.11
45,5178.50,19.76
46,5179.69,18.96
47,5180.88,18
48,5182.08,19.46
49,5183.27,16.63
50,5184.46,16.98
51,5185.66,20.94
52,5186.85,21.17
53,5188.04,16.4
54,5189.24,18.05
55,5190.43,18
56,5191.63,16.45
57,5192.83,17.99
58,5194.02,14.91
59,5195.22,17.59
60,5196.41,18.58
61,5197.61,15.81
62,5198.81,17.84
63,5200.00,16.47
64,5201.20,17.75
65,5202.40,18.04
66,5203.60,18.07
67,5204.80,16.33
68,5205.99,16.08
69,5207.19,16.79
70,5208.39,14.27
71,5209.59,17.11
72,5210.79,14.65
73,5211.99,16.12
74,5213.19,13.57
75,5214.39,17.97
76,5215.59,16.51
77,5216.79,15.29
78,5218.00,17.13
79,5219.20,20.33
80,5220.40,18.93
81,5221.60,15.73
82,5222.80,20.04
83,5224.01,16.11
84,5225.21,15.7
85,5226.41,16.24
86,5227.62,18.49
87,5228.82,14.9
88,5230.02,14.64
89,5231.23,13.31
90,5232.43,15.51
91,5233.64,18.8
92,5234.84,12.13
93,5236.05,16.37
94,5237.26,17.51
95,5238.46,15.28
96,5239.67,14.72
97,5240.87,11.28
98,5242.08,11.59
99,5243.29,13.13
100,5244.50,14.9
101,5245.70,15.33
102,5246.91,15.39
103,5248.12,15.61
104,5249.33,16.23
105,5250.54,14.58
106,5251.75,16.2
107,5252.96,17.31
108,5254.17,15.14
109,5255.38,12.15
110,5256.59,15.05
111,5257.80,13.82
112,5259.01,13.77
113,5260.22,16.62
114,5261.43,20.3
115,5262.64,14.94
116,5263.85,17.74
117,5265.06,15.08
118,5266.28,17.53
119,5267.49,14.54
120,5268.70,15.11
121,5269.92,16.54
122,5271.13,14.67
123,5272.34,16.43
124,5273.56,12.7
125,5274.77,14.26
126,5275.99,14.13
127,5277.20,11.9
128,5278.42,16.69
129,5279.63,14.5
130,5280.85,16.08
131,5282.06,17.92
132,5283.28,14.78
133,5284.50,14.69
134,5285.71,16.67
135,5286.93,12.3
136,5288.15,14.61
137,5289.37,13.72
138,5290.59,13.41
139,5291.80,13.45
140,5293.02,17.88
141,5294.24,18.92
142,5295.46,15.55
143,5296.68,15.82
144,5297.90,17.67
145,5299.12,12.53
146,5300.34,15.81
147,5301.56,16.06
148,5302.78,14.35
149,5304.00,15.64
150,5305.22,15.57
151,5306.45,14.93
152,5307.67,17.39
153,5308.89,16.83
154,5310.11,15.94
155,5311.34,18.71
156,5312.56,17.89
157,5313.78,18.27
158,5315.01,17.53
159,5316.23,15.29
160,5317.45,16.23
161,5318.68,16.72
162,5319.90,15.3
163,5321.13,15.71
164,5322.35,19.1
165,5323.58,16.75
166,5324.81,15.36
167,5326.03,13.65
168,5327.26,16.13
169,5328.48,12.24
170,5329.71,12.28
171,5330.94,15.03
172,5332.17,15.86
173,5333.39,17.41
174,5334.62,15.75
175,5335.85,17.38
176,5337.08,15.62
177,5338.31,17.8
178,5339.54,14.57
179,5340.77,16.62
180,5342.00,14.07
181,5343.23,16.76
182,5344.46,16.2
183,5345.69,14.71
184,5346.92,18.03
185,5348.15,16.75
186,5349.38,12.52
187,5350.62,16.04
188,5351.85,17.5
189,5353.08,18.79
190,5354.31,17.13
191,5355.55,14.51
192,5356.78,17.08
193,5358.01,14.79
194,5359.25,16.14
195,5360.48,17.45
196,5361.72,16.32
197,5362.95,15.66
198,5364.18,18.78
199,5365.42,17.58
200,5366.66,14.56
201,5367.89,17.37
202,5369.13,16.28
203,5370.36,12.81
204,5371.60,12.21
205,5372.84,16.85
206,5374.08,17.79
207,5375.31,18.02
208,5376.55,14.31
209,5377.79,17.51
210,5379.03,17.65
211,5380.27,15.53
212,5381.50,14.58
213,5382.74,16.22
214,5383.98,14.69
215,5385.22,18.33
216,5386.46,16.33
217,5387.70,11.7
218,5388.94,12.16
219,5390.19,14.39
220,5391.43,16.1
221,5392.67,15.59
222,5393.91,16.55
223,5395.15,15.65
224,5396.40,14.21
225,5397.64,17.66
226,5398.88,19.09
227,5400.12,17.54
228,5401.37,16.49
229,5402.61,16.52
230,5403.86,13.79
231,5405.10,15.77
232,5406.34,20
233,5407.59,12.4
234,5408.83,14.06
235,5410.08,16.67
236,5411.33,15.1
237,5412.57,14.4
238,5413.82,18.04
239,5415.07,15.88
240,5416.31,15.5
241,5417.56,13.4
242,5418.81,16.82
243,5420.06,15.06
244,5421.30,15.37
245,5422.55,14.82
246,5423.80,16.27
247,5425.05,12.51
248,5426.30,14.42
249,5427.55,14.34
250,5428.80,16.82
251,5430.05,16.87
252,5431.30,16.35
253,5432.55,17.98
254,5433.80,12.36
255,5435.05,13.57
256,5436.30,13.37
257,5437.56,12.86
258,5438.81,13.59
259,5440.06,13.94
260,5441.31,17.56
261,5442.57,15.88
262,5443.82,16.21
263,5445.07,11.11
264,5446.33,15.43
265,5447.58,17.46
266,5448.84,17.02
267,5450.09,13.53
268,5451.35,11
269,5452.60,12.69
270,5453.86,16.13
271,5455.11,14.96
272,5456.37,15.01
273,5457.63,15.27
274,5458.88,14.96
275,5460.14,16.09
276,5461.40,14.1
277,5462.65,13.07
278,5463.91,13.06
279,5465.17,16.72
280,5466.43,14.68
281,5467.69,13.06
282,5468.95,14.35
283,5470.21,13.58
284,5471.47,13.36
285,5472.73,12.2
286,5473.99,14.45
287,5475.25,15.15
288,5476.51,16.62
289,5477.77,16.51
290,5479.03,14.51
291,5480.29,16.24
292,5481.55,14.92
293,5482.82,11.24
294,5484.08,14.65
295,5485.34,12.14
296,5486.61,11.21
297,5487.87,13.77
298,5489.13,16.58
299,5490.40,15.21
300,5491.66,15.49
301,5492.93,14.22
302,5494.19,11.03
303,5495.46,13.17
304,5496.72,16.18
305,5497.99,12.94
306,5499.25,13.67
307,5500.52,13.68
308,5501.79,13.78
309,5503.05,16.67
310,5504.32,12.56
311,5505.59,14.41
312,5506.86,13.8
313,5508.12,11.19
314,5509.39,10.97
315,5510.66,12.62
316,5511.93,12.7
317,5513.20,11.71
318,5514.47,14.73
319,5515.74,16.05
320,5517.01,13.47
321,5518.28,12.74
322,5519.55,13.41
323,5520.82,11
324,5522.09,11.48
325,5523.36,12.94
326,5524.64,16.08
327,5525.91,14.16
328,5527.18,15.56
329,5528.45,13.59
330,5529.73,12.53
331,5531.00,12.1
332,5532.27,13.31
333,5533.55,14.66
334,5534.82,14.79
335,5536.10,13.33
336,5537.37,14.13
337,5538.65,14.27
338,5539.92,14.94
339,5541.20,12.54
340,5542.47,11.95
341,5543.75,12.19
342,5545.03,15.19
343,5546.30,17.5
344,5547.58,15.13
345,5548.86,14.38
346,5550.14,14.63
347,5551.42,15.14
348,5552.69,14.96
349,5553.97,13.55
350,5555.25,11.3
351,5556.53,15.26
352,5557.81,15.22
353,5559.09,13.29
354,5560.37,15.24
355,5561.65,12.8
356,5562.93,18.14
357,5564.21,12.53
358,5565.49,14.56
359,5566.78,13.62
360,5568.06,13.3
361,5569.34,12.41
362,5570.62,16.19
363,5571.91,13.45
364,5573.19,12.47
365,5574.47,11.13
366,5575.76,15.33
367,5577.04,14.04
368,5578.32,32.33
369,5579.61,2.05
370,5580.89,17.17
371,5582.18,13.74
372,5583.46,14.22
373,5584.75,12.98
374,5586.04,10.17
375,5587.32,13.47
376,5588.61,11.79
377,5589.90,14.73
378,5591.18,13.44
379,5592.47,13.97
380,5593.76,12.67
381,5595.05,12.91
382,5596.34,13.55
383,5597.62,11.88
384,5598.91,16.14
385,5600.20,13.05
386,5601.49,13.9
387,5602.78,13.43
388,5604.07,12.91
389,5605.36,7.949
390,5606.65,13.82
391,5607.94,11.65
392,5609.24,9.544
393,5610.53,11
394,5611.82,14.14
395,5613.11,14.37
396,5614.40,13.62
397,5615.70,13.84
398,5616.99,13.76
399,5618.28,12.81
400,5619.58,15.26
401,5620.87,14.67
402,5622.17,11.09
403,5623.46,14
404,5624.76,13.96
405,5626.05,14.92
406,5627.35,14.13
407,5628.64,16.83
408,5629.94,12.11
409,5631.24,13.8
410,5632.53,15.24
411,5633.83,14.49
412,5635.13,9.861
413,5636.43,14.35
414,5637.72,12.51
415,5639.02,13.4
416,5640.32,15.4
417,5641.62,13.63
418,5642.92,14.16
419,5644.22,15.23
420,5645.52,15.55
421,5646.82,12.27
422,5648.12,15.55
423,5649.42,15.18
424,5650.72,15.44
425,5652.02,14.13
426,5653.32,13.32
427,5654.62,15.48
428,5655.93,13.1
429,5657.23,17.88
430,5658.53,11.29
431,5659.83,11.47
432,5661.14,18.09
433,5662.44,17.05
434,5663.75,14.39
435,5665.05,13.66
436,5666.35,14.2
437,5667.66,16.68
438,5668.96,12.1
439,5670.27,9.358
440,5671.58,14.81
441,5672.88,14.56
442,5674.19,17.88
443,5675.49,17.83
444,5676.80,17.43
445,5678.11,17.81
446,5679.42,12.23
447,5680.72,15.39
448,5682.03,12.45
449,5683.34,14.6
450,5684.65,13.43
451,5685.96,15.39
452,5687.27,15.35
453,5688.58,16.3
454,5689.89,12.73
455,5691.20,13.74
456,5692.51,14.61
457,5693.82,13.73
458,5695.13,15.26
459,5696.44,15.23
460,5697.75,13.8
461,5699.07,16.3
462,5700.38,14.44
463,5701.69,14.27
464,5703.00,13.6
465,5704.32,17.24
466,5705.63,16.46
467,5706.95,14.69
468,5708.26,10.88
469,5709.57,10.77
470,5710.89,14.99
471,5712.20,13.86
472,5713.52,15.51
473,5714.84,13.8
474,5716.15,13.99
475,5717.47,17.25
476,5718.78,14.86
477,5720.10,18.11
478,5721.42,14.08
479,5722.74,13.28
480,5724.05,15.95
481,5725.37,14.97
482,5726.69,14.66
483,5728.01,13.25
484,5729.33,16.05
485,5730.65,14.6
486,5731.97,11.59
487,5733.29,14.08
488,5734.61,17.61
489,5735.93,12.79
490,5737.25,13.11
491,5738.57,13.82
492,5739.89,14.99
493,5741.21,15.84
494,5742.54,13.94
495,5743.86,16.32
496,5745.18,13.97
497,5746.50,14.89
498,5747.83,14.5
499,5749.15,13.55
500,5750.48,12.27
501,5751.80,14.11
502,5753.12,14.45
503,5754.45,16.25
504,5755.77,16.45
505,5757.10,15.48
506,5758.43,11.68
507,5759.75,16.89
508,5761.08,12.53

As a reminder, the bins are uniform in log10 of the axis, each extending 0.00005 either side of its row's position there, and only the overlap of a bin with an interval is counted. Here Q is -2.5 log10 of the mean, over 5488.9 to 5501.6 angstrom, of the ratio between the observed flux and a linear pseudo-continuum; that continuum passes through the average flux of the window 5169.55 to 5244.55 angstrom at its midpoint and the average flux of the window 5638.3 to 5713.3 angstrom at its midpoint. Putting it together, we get 0.10 mag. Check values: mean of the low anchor 16.9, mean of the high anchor 14.6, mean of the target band 14.1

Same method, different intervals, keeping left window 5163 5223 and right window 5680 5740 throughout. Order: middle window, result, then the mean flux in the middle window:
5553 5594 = 0.10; 14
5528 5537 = 0.16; 13.5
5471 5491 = 0.11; 14.3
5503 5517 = 0.18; 13.3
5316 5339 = 0.07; 15.8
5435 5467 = 0.10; 14.6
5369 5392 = 0.07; 15.4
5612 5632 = 0.08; 14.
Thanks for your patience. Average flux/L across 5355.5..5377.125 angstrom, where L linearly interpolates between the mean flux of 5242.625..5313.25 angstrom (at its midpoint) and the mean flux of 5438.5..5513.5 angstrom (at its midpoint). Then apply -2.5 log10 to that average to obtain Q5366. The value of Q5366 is -0.083 mag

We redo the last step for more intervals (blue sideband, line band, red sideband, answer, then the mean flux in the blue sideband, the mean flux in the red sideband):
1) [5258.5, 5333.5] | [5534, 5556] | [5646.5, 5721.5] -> 0.07 mag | 15.7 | 14.7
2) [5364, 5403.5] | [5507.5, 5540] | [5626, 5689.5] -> 0.14 mag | 15.9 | 14.5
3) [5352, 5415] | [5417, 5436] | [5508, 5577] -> 0.02 mag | 16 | 13.8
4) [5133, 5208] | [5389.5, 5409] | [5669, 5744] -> 0.06 mag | 18.7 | 14.6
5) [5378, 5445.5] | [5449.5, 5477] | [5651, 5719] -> 0.07 mag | 15.4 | 14.6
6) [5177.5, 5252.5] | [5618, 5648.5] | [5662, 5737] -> 0.07 mag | 16.5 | 14.6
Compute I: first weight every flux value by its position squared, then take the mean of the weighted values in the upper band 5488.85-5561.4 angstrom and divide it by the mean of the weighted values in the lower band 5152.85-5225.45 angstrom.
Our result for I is 0.88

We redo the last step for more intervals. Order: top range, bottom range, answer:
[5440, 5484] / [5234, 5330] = 1.01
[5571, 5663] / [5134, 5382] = 0.95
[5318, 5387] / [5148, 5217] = 0.96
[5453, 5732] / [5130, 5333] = 0.96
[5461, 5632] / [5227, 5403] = 0.96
